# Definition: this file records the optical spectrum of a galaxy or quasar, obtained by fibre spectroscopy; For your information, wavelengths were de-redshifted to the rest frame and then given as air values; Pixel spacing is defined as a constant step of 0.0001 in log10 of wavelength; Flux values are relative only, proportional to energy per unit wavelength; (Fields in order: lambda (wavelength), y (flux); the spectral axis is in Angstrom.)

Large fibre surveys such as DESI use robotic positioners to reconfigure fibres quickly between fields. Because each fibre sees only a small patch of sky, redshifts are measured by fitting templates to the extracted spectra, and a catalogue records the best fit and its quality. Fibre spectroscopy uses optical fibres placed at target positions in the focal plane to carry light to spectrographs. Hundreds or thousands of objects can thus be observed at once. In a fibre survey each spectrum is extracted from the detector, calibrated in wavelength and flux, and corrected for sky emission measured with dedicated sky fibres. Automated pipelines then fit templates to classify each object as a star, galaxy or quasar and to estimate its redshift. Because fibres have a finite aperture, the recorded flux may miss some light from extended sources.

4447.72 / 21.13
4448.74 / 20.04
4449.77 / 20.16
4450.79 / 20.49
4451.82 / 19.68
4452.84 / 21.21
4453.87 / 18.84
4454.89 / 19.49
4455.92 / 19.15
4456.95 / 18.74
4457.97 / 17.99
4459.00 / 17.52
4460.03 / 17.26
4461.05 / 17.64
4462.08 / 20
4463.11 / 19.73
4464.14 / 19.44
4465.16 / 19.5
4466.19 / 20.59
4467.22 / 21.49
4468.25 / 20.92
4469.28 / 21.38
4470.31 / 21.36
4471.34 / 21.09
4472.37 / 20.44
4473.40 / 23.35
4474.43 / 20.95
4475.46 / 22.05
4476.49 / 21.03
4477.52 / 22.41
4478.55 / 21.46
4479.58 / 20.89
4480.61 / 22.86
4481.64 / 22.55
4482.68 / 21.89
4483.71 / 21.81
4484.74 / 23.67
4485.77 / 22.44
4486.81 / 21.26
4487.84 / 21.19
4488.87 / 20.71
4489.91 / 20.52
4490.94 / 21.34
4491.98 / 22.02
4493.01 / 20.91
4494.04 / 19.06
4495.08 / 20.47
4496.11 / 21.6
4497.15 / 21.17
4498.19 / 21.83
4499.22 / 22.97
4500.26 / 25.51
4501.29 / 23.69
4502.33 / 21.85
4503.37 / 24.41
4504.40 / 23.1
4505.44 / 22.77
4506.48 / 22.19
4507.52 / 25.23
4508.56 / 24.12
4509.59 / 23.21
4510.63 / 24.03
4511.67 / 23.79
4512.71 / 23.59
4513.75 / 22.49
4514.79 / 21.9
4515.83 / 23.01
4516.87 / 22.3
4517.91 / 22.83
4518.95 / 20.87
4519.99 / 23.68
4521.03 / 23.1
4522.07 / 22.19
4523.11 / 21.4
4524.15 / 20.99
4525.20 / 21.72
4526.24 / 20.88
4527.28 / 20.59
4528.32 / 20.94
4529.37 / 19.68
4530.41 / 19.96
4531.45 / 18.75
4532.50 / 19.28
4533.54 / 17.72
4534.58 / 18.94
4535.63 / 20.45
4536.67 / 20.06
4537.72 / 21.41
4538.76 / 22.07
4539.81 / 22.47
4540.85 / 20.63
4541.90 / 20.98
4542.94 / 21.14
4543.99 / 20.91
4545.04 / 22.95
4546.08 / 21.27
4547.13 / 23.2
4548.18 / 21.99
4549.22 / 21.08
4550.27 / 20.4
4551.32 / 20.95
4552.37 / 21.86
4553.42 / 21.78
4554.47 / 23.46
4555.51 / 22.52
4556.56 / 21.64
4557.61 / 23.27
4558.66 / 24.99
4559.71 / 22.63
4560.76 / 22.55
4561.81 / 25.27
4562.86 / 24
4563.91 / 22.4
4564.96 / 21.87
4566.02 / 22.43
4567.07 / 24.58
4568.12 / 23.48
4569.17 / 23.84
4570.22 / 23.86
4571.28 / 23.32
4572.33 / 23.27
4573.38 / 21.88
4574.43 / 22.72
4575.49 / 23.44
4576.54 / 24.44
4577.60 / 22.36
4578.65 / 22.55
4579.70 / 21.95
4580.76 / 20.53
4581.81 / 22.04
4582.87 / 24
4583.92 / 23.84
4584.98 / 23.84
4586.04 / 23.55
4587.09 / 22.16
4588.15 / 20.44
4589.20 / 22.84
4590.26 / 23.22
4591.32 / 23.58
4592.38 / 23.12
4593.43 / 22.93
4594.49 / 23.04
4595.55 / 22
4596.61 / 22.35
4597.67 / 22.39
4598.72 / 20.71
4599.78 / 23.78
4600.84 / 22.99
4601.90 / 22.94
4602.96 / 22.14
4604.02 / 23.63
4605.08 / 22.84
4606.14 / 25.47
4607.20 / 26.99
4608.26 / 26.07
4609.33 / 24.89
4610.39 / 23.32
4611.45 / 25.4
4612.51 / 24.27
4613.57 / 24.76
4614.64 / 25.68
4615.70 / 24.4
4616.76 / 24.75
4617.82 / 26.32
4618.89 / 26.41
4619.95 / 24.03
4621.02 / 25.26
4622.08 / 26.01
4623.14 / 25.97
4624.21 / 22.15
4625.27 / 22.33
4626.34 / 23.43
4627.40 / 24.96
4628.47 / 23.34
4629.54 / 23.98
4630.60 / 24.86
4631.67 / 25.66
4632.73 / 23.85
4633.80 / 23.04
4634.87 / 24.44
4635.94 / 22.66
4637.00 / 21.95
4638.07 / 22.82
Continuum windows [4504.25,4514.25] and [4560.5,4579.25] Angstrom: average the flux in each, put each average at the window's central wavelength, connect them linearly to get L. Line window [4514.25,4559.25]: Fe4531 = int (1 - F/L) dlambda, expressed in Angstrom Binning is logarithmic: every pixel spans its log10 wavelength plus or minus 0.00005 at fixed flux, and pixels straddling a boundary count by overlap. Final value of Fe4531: 3.68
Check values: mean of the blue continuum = 23.5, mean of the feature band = 21.5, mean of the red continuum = 23.2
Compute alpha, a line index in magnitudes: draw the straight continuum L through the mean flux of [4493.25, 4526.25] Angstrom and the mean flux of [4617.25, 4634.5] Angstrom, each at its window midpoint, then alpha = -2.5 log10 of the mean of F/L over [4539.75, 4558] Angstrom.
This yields 0.07 mag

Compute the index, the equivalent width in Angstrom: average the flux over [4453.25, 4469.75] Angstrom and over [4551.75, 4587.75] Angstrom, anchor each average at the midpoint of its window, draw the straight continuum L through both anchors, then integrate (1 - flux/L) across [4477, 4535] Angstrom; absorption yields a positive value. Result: -3.0 Angstrom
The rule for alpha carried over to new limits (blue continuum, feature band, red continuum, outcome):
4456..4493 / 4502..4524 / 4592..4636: -0.059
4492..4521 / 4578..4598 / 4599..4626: 0.065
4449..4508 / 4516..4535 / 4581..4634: 0.059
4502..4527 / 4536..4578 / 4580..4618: 0.030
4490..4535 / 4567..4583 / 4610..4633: 0.024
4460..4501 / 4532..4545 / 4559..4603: 0.082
